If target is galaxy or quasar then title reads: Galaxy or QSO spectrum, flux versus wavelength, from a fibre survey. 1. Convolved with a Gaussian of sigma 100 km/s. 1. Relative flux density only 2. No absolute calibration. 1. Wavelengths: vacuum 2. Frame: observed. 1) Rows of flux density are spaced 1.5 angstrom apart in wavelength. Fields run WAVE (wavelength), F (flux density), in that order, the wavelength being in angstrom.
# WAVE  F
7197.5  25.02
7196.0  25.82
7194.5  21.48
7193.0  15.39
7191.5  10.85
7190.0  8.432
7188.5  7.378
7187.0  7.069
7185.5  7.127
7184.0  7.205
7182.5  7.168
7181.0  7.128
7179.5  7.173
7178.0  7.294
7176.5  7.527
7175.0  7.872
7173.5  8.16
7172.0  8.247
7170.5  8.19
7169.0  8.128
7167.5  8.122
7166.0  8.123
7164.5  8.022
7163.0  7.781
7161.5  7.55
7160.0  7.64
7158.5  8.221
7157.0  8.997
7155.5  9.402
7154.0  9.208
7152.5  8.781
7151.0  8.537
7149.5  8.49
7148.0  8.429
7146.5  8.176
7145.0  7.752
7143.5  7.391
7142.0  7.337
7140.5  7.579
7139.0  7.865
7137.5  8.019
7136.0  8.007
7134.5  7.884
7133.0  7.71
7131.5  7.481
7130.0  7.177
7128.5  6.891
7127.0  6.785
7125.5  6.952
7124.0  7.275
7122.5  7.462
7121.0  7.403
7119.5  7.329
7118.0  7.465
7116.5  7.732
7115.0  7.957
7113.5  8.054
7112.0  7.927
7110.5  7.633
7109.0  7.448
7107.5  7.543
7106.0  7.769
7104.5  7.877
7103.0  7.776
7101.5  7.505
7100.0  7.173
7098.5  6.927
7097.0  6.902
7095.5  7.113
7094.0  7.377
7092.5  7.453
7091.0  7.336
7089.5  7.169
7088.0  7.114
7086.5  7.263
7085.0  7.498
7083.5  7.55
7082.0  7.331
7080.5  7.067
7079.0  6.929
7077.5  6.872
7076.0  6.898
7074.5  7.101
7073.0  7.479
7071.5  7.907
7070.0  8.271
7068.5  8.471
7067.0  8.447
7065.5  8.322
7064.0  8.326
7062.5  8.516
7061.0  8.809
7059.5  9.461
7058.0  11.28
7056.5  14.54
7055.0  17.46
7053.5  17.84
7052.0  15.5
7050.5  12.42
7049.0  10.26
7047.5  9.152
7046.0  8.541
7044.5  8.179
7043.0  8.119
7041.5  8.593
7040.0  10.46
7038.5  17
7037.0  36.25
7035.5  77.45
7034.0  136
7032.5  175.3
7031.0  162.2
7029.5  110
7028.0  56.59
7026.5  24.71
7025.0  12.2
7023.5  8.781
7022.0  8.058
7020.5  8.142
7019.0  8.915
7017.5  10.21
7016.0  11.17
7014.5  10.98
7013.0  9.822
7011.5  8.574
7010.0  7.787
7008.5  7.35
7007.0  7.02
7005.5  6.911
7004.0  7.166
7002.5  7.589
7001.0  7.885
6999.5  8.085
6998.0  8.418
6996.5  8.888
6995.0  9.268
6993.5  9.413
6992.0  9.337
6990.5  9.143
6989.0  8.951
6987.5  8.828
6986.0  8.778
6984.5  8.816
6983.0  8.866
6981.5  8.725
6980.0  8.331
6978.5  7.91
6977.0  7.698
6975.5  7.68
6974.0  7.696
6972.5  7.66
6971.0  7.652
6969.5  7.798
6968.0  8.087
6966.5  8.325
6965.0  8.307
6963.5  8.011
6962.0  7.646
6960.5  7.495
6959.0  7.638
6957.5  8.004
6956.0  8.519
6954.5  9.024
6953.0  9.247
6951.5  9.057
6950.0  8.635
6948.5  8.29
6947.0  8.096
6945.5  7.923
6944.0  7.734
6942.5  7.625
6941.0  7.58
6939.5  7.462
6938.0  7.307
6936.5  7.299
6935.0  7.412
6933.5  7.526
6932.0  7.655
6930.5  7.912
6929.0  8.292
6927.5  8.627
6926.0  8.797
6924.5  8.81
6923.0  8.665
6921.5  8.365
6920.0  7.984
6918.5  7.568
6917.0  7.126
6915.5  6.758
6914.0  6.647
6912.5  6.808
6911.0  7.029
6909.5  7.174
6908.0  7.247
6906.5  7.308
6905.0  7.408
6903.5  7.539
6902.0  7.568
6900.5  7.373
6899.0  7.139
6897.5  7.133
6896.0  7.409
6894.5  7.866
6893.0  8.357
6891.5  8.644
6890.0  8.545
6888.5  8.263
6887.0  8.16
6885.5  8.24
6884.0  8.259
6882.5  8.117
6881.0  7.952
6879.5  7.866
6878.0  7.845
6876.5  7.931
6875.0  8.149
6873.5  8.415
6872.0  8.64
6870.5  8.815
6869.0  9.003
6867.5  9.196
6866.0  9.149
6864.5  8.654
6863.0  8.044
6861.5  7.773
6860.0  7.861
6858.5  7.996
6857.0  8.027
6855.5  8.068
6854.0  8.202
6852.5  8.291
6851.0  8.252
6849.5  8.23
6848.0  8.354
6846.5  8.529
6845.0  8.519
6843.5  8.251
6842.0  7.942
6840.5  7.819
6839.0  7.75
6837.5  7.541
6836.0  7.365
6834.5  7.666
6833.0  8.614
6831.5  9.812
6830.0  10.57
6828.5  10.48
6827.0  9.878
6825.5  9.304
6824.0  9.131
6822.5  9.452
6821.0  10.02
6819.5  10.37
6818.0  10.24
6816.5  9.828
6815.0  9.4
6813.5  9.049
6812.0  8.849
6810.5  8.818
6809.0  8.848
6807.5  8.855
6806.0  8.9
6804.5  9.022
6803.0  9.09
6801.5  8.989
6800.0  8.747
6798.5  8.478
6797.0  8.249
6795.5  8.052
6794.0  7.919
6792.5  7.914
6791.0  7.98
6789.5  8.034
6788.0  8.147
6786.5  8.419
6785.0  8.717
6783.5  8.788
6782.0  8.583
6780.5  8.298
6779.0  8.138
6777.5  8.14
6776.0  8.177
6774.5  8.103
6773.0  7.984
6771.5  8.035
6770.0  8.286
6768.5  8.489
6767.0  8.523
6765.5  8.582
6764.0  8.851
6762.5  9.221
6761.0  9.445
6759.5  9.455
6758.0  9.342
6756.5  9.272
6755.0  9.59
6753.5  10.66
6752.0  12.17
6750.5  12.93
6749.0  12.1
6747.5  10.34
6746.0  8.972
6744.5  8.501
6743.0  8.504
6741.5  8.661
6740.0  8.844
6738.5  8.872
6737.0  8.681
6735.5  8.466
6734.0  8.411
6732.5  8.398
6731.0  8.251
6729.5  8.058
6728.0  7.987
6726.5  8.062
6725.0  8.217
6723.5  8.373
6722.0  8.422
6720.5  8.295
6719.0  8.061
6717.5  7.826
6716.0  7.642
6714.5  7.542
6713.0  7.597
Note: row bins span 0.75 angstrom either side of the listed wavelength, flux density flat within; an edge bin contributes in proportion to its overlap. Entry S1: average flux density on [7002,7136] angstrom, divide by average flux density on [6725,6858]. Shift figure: 1.9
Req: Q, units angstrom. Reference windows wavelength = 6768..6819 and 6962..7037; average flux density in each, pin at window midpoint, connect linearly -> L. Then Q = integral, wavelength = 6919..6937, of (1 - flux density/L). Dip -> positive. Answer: 9.71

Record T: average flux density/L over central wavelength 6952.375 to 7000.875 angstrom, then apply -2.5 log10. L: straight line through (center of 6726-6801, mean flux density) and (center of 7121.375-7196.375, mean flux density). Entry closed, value 0.039 mag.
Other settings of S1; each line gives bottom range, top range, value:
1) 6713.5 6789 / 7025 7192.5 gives 1.68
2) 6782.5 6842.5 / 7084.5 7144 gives 0.85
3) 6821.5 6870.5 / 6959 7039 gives 2.56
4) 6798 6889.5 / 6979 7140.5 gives 1.76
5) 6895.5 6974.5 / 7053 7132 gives 1.04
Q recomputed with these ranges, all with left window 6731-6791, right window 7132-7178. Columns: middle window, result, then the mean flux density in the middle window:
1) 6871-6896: 1.49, 8.19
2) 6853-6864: 0.93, 8.02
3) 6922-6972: 2.84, 8.07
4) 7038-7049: -2.01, 9.86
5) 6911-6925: 1.69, 7.58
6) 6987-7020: -1.09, 8.71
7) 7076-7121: 4.42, 7.41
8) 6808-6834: -2.05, 9.54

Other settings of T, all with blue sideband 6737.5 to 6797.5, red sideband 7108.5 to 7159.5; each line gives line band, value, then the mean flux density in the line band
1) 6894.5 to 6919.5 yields 0.18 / 7.23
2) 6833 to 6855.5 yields 0.08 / 8.07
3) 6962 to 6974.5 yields 0.05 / 7.93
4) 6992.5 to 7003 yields -0.04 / 8.55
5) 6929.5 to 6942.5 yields 0.12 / 7.54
